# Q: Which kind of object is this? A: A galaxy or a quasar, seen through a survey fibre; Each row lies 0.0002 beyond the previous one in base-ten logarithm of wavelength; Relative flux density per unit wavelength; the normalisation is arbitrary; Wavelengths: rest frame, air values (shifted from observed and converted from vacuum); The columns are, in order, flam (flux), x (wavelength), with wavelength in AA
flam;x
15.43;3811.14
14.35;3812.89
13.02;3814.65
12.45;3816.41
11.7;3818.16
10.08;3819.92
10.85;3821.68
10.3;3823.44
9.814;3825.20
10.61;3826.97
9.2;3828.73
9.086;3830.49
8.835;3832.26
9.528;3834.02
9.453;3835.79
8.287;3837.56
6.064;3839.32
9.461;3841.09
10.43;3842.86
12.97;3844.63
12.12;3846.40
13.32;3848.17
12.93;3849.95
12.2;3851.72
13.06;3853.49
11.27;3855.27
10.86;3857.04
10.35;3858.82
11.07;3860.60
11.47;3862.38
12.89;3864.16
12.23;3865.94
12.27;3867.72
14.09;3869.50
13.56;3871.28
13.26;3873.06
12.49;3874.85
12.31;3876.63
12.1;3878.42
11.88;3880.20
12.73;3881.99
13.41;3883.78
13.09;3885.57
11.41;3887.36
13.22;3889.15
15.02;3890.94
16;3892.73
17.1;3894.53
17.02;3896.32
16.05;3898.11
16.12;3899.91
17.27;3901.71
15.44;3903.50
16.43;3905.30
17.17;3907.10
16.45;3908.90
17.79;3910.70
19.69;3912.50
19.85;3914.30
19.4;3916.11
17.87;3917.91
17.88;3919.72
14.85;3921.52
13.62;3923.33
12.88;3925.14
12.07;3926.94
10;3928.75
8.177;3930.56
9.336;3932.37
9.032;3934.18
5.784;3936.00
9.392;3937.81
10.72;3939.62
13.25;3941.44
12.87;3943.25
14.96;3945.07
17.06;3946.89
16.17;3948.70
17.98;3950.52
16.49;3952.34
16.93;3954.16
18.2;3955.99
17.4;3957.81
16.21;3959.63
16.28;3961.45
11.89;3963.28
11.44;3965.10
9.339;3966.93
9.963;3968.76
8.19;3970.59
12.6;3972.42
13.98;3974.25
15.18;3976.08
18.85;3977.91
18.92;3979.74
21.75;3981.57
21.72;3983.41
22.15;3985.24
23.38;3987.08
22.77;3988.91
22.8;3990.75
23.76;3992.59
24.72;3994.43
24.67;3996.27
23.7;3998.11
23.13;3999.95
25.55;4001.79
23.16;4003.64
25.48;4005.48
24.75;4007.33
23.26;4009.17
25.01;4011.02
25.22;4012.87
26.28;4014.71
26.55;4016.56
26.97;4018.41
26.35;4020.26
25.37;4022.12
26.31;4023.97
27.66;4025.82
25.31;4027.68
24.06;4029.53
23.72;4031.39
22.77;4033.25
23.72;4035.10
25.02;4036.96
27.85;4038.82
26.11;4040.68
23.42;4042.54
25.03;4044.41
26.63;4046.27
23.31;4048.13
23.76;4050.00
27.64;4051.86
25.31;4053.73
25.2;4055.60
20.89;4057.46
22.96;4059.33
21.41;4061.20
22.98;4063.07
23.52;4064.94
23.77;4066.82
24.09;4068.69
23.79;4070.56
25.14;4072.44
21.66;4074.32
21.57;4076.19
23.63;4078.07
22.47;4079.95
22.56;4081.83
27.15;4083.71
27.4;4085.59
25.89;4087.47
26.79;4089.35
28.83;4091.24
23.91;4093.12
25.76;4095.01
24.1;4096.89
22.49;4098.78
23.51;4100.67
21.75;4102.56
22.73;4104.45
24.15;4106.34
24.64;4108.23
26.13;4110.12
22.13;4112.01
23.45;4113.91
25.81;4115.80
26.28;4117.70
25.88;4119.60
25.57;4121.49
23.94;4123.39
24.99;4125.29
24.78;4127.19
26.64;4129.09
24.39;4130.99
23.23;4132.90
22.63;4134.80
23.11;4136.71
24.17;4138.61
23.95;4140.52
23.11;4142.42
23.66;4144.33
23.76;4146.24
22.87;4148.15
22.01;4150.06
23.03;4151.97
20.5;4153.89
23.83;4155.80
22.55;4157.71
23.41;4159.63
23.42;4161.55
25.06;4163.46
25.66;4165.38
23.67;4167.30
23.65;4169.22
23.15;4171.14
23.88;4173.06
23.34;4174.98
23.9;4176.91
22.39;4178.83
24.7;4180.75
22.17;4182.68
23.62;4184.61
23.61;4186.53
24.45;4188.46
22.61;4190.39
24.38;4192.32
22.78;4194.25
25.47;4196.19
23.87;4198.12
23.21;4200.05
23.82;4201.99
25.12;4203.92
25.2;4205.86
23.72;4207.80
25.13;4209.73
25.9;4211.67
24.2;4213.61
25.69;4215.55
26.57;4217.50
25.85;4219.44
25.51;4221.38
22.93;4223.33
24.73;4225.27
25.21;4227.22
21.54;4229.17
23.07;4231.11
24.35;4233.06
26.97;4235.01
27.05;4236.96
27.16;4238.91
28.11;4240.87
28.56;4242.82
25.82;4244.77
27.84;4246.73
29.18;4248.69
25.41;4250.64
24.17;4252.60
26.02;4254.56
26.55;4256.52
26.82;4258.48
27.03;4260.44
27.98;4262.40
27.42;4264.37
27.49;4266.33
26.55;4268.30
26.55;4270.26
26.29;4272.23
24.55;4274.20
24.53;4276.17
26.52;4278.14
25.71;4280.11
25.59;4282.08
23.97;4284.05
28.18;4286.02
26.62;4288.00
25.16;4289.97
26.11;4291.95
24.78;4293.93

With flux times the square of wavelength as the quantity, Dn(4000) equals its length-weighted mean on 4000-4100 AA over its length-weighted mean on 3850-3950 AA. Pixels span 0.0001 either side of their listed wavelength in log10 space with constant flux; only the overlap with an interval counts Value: 1.9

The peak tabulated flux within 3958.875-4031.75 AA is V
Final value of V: 27.66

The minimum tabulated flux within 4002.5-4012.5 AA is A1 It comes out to 23.16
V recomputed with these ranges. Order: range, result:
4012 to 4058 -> 27.85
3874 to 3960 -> 19.85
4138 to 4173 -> 25.66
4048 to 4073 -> 27.64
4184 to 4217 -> 25.9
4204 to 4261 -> 29.18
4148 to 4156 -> 23.83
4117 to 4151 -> 26.64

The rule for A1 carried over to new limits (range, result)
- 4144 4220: 20.5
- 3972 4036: 12.6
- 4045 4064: 20.89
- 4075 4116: 21.57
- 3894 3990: 5.784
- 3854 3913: 10.35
